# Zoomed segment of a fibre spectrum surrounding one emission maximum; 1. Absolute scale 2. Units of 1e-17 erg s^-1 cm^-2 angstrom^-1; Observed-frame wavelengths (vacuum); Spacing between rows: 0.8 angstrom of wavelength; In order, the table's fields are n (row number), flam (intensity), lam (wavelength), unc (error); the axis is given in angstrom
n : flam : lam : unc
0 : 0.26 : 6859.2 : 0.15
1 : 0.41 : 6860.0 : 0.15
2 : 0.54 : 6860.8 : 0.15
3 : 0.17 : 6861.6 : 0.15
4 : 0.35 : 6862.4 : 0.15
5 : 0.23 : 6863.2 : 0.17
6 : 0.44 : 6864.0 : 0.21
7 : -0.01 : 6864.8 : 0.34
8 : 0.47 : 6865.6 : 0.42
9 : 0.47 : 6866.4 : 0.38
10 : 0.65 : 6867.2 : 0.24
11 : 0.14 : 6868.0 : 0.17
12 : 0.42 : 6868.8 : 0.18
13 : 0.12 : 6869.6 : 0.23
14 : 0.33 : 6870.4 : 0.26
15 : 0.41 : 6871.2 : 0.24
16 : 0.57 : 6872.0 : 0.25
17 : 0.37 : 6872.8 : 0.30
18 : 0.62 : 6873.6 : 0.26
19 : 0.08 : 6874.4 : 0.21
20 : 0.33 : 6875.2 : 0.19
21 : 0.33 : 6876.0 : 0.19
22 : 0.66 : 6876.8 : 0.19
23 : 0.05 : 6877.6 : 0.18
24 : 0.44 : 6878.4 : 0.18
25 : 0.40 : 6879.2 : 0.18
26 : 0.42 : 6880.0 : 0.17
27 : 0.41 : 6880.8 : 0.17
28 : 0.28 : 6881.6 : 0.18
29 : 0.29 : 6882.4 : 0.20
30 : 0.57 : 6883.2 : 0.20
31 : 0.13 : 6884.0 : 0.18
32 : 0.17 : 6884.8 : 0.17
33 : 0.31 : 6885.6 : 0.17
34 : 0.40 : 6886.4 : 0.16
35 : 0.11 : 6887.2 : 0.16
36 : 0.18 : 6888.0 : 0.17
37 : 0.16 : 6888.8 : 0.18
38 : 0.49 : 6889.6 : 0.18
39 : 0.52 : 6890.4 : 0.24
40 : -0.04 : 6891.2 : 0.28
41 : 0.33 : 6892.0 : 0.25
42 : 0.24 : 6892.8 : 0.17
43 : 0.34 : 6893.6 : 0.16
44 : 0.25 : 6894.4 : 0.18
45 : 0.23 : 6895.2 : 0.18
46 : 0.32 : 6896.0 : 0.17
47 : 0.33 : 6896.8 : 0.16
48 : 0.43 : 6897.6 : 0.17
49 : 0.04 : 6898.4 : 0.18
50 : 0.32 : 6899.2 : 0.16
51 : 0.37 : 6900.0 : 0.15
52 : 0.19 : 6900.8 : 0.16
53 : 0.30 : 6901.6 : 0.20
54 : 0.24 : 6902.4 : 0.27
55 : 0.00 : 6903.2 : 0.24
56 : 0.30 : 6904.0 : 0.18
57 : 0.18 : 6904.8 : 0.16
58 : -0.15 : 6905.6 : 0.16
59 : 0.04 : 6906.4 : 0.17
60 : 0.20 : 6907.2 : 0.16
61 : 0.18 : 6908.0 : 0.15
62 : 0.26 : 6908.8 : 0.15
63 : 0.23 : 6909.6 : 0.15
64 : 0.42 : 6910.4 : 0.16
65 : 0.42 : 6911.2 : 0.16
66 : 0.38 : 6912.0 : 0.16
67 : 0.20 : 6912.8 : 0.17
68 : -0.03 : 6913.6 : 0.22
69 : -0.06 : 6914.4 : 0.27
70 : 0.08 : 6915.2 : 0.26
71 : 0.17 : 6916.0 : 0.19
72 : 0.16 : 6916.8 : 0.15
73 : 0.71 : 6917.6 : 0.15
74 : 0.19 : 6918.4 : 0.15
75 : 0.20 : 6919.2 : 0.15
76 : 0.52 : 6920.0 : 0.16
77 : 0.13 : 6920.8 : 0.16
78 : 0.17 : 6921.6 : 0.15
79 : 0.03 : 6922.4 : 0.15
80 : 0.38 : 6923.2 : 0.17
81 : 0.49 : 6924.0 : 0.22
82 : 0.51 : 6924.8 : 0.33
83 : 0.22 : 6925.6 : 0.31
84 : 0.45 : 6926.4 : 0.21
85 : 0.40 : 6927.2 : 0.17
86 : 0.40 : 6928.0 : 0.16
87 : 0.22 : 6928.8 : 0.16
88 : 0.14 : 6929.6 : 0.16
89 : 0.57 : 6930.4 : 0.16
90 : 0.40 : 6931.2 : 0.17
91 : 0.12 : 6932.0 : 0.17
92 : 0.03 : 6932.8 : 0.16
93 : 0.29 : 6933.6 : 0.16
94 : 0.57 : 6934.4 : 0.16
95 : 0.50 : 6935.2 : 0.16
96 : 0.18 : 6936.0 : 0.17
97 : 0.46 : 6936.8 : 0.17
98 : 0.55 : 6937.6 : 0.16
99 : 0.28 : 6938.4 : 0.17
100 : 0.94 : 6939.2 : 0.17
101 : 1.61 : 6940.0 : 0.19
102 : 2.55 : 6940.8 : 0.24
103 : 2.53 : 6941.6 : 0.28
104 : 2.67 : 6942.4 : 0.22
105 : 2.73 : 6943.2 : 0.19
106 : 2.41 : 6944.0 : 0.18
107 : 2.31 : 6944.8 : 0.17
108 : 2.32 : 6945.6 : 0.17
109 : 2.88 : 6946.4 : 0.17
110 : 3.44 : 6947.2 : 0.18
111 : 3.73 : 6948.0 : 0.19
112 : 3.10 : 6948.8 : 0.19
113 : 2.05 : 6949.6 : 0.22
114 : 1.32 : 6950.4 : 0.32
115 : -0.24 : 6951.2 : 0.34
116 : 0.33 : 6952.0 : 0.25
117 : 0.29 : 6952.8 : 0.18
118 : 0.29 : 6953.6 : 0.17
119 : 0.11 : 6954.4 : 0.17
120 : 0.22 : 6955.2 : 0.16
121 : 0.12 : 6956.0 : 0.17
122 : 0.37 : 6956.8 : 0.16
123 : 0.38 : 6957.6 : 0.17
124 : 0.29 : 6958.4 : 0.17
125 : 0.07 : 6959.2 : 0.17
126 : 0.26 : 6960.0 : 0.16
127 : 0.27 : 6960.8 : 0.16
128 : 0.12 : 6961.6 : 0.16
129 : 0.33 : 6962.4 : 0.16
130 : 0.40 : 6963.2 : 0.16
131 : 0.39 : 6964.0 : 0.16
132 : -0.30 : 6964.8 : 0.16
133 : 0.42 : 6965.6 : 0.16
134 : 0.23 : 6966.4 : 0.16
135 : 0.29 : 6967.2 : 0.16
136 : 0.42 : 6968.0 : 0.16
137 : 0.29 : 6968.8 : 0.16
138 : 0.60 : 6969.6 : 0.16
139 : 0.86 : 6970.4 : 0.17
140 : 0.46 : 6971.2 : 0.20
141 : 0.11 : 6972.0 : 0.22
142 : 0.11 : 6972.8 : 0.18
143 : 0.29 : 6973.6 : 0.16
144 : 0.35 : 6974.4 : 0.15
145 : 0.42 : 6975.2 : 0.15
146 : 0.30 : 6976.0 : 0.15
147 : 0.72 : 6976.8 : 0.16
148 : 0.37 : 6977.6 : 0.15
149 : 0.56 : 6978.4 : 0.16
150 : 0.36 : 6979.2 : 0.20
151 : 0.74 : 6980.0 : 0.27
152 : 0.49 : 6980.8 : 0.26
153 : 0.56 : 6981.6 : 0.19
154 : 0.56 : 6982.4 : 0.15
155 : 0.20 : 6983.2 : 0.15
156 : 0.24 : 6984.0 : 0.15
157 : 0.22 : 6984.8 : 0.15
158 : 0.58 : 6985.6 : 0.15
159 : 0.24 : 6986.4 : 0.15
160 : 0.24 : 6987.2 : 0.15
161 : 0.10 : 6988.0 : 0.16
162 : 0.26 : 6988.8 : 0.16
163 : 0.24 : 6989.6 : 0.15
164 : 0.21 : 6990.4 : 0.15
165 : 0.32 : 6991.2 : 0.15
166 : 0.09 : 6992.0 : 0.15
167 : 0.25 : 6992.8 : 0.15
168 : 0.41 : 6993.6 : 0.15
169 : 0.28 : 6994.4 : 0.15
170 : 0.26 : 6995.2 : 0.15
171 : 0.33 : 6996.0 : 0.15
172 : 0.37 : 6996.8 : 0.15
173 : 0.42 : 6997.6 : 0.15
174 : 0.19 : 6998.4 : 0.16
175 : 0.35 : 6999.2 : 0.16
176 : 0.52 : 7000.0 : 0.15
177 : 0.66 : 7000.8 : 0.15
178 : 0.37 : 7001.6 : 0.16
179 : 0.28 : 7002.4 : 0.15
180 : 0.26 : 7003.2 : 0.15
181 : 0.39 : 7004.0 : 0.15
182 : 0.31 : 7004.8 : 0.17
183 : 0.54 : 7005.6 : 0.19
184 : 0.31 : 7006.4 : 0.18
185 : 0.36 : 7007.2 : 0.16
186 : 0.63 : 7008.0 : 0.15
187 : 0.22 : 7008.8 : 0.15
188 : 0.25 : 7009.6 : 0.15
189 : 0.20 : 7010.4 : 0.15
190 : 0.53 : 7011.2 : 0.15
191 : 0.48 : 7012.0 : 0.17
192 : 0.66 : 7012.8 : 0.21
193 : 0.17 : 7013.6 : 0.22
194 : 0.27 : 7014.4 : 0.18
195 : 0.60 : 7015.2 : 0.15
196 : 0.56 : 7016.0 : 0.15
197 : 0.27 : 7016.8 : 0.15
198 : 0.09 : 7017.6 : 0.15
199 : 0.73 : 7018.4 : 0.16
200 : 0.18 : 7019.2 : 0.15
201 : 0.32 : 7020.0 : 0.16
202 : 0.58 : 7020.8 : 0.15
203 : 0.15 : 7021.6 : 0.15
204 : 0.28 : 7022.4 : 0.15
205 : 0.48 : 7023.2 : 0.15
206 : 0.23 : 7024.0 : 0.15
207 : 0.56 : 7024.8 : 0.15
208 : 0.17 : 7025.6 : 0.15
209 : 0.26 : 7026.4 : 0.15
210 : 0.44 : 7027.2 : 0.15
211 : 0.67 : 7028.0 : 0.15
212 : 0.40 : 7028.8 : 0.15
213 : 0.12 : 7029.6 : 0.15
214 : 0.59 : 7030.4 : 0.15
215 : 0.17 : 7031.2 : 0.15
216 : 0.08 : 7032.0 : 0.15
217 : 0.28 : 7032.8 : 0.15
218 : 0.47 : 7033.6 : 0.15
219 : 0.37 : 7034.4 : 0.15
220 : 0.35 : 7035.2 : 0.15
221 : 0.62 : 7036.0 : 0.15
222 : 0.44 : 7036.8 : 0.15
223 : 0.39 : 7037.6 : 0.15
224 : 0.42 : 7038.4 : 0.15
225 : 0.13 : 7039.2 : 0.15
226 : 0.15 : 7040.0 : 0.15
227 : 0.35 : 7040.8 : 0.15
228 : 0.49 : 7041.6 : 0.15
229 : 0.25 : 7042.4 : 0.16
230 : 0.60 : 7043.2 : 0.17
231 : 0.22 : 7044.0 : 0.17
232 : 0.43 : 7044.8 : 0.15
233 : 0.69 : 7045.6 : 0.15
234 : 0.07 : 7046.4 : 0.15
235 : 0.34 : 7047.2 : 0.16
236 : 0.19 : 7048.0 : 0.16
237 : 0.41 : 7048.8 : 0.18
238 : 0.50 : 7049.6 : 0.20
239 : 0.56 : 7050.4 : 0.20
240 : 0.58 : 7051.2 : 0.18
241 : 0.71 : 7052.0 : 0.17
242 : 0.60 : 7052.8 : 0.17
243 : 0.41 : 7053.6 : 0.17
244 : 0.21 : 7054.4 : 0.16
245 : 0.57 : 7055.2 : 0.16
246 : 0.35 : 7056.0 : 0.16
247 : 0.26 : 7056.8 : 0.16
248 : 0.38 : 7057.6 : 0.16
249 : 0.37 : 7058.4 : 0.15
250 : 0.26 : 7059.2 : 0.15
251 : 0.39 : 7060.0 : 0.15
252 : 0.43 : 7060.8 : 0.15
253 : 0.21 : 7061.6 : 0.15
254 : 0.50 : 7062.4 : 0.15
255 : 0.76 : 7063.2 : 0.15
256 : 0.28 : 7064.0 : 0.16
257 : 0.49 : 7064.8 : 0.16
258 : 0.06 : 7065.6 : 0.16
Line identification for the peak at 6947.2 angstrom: [O II] 3727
